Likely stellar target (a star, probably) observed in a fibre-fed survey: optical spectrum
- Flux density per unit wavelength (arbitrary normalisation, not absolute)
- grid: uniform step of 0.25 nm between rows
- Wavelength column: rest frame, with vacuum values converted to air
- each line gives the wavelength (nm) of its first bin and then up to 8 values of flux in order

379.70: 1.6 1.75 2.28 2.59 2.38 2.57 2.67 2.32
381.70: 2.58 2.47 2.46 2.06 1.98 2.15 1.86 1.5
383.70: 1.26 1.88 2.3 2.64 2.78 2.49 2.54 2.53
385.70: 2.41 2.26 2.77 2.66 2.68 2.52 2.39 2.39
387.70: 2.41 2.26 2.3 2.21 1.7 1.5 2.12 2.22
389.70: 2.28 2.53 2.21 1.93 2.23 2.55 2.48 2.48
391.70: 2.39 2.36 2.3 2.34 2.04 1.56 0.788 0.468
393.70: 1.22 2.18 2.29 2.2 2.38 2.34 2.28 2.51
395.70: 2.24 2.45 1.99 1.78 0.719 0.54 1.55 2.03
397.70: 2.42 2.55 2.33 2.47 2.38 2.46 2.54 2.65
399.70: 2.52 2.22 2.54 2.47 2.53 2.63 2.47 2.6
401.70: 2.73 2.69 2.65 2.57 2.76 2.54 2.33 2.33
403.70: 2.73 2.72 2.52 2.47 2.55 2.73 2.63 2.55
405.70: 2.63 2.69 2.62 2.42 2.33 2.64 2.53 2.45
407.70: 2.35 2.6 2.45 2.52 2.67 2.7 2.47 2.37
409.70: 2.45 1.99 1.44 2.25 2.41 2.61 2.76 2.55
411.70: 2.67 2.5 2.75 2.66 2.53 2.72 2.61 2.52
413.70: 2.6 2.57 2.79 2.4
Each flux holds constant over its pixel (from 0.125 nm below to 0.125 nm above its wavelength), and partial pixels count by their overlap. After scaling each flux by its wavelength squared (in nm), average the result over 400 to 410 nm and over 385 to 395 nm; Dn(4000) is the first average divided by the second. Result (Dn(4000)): 1.26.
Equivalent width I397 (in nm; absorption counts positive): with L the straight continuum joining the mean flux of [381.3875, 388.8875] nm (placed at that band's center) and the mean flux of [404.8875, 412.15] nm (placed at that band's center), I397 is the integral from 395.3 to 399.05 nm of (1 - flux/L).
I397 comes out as 0.567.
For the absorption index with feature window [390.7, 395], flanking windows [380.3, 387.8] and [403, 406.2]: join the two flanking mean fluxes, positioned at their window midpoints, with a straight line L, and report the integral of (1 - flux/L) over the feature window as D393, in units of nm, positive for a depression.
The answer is 0.743 nm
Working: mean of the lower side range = 2.35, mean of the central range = 2.02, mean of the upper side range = 2.57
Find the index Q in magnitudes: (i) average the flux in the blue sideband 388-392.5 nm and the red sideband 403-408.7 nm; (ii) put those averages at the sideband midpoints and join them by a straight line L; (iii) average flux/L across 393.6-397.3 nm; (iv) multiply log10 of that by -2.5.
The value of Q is 0.21 mag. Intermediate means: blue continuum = 2.23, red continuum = 2.54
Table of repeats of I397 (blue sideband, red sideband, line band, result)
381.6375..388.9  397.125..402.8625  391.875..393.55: 0.48 nm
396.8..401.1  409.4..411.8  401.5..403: -0.24 nm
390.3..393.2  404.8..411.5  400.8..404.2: -0.32 nm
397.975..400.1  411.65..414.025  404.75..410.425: 0.19 nm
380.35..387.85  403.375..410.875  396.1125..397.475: 0.59 nm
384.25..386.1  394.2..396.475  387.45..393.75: 0.88 nm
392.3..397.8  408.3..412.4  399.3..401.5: -0.50 nm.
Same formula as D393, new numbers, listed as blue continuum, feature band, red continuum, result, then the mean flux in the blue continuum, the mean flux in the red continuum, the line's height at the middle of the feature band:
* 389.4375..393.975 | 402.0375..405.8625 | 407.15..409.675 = -0.33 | 2.02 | 2.51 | 2.38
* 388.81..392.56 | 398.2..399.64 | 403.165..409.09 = -0.04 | 2.26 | 2.55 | 2.41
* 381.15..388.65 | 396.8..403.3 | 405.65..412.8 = 0.09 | 2.31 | 2.48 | 2.42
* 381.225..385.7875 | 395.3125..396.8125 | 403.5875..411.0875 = 0.26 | 2.24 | 2.48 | 2.37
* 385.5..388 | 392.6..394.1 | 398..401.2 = 0.67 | 2.48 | 2.48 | 2.48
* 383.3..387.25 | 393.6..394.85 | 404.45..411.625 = 0.17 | 2.35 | 2.48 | 2.4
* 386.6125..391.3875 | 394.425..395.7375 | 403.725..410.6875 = -0.01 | 2.26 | 2.47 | 2.33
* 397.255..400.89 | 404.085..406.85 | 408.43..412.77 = -0.13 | 2.42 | 2.46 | 2.44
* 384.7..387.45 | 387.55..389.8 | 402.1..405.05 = 0.38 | 2.53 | 2.57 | 2.54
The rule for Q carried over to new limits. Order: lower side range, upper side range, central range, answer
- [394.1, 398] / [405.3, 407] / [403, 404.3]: -0.05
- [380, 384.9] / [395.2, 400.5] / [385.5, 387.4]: -0.14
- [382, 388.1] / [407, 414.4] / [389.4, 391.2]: 0.02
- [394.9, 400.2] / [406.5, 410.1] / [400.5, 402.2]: -0.16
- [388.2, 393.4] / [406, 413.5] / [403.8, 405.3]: -0.10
